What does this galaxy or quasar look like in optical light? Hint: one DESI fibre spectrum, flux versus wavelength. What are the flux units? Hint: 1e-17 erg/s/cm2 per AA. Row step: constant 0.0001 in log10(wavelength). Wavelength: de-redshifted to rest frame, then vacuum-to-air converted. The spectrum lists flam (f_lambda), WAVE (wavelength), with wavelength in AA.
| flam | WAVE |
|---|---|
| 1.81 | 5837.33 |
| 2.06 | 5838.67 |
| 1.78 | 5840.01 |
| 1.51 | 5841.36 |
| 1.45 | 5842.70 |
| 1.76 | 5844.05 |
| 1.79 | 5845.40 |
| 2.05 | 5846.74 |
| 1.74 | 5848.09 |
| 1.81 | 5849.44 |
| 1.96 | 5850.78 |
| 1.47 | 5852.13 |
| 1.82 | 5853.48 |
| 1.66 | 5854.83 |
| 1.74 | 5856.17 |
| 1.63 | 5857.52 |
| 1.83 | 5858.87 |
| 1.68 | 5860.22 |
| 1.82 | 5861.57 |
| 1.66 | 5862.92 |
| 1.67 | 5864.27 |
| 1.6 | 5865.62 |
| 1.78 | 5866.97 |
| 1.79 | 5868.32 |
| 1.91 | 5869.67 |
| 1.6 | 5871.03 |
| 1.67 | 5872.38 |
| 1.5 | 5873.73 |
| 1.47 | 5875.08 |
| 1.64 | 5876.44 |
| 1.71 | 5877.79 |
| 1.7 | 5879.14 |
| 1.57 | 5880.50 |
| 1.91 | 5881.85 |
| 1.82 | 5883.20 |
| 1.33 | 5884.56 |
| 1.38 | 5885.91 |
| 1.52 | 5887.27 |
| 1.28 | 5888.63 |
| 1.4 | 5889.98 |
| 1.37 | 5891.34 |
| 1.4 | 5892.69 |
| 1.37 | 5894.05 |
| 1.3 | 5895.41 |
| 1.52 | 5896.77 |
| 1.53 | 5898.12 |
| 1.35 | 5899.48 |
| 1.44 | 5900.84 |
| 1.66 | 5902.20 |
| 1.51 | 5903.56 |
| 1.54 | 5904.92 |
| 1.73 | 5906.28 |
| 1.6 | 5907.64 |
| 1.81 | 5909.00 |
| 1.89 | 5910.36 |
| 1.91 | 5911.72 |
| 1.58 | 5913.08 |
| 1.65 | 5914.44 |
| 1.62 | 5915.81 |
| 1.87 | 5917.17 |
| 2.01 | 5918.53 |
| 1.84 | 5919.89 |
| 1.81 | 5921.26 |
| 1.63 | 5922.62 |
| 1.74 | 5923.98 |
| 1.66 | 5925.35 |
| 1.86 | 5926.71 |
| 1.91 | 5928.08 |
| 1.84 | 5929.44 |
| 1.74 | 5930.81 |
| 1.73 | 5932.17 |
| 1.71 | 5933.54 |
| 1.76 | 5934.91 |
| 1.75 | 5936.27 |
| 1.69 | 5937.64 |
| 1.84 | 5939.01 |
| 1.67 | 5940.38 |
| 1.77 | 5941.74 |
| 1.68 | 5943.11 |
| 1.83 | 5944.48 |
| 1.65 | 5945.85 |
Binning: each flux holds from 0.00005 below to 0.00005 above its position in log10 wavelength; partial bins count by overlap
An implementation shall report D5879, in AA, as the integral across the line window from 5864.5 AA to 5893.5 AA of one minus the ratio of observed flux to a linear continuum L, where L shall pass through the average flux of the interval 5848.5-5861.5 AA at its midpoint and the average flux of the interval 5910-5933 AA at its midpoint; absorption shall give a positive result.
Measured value 2.7 AA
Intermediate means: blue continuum 1.74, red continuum 1.78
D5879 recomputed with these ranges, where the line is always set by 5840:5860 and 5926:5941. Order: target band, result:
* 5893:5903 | 1.73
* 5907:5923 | -0.07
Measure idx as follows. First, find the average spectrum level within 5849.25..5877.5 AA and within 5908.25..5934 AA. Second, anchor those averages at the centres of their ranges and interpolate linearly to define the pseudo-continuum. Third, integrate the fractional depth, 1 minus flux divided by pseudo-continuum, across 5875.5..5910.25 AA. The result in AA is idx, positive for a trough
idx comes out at 4.0 AA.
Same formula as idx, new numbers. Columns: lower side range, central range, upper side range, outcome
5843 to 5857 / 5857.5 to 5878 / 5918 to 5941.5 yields 0.97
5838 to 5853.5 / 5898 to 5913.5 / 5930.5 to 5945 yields 1.03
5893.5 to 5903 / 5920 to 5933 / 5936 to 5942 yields -0.93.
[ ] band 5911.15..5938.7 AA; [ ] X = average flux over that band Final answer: 1.77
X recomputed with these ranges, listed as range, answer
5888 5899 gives 1.4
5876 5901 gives 1.5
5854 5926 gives 1.63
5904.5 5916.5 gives 1.71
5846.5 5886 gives 1.7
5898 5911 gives 1.61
